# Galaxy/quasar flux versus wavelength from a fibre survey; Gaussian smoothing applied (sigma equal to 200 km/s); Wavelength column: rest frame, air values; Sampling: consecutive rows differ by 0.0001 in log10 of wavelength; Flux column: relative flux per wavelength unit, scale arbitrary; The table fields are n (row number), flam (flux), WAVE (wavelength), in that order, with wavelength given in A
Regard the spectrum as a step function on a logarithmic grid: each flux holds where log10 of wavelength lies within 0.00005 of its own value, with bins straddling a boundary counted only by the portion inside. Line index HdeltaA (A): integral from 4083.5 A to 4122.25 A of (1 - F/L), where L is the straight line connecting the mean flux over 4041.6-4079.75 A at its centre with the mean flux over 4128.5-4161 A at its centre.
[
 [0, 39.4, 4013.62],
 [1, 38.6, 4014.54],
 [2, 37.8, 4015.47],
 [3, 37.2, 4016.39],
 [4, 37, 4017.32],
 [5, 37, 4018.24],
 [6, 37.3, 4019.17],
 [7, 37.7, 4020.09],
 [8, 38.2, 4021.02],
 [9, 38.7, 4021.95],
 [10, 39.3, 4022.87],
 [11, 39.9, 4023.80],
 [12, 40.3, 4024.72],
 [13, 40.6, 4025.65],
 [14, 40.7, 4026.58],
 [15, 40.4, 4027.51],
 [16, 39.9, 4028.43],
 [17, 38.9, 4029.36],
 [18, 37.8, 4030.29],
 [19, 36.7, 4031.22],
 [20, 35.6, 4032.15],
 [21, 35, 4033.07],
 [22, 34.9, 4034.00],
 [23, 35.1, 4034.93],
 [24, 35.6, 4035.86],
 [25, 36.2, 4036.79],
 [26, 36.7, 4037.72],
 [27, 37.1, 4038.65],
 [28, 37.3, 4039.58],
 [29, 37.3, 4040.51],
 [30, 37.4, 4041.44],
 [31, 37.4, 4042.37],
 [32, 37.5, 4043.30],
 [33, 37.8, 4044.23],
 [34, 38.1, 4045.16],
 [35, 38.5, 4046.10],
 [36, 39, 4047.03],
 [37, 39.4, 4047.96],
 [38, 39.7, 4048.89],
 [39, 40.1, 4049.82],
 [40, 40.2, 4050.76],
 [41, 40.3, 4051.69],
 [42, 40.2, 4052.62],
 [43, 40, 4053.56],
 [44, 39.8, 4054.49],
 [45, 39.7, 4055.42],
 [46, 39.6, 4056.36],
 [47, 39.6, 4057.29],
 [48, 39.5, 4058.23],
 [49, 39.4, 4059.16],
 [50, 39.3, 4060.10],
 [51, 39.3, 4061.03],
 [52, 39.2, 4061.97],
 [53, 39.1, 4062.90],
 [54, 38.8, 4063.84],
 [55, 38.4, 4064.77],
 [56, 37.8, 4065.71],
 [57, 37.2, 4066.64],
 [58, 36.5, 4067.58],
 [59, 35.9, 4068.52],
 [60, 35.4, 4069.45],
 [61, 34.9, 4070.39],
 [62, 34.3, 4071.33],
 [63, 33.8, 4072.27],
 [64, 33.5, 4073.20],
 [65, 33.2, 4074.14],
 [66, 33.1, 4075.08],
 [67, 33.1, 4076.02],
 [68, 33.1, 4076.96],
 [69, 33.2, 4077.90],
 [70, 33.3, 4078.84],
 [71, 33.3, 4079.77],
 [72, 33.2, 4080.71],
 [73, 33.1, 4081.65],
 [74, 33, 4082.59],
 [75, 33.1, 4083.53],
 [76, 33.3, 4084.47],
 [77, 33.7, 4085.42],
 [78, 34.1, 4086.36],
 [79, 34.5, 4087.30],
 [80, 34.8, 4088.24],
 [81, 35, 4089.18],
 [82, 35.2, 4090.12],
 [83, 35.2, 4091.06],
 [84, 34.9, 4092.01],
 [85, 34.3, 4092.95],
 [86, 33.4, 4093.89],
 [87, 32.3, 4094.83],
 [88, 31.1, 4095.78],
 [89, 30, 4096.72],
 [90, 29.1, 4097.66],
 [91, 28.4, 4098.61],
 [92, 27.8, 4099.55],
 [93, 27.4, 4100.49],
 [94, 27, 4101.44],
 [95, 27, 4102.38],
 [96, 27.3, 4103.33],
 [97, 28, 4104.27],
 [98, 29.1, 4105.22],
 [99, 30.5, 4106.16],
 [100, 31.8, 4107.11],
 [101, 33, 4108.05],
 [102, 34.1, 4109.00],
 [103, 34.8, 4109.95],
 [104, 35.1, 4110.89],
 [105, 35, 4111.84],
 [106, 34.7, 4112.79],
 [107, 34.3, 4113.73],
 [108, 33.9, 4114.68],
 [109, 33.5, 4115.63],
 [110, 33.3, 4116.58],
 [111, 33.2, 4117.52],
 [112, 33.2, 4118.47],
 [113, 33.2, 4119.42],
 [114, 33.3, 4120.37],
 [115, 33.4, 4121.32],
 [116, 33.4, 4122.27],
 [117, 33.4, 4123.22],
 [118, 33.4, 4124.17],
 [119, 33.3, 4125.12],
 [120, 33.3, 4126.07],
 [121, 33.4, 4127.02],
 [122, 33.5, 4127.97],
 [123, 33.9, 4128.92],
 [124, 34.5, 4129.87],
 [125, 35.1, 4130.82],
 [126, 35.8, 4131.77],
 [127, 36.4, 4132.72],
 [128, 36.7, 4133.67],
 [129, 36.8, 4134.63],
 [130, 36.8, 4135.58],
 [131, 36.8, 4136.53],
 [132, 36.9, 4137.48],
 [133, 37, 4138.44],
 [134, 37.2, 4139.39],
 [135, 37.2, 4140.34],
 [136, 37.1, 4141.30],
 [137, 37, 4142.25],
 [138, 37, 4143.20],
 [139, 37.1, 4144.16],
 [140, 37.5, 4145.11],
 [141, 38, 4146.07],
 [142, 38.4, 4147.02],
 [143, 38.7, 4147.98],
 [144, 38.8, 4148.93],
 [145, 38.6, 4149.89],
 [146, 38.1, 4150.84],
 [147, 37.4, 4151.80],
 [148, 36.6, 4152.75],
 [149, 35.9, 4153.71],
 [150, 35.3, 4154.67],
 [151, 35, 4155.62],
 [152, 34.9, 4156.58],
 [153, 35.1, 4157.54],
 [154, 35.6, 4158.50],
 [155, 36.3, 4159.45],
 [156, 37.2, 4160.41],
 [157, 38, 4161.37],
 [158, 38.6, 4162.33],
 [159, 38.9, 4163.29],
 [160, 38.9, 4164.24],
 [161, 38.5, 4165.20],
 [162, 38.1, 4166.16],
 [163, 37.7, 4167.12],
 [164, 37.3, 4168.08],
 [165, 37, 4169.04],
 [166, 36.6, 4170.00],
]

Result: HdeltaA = 4.9 A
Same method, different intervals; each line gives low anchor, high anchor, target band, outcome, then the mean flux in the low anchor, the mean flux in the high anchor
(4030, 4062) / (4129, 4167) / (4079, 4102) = 3.2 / 38.2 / 37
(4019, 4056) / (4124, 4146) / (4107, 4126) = 1.4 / 38.3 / 35.9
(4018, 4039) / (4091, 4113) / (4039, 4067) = -2.6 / 37.8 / 31.2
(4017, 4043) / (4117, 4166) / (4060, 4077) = 0.5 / 37.7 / 36.1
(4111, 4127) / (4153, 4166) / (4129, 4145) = -0.7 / 33.6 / 36.8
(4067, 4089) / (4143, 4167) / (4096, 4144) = 3.3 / 33.9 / 37.3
